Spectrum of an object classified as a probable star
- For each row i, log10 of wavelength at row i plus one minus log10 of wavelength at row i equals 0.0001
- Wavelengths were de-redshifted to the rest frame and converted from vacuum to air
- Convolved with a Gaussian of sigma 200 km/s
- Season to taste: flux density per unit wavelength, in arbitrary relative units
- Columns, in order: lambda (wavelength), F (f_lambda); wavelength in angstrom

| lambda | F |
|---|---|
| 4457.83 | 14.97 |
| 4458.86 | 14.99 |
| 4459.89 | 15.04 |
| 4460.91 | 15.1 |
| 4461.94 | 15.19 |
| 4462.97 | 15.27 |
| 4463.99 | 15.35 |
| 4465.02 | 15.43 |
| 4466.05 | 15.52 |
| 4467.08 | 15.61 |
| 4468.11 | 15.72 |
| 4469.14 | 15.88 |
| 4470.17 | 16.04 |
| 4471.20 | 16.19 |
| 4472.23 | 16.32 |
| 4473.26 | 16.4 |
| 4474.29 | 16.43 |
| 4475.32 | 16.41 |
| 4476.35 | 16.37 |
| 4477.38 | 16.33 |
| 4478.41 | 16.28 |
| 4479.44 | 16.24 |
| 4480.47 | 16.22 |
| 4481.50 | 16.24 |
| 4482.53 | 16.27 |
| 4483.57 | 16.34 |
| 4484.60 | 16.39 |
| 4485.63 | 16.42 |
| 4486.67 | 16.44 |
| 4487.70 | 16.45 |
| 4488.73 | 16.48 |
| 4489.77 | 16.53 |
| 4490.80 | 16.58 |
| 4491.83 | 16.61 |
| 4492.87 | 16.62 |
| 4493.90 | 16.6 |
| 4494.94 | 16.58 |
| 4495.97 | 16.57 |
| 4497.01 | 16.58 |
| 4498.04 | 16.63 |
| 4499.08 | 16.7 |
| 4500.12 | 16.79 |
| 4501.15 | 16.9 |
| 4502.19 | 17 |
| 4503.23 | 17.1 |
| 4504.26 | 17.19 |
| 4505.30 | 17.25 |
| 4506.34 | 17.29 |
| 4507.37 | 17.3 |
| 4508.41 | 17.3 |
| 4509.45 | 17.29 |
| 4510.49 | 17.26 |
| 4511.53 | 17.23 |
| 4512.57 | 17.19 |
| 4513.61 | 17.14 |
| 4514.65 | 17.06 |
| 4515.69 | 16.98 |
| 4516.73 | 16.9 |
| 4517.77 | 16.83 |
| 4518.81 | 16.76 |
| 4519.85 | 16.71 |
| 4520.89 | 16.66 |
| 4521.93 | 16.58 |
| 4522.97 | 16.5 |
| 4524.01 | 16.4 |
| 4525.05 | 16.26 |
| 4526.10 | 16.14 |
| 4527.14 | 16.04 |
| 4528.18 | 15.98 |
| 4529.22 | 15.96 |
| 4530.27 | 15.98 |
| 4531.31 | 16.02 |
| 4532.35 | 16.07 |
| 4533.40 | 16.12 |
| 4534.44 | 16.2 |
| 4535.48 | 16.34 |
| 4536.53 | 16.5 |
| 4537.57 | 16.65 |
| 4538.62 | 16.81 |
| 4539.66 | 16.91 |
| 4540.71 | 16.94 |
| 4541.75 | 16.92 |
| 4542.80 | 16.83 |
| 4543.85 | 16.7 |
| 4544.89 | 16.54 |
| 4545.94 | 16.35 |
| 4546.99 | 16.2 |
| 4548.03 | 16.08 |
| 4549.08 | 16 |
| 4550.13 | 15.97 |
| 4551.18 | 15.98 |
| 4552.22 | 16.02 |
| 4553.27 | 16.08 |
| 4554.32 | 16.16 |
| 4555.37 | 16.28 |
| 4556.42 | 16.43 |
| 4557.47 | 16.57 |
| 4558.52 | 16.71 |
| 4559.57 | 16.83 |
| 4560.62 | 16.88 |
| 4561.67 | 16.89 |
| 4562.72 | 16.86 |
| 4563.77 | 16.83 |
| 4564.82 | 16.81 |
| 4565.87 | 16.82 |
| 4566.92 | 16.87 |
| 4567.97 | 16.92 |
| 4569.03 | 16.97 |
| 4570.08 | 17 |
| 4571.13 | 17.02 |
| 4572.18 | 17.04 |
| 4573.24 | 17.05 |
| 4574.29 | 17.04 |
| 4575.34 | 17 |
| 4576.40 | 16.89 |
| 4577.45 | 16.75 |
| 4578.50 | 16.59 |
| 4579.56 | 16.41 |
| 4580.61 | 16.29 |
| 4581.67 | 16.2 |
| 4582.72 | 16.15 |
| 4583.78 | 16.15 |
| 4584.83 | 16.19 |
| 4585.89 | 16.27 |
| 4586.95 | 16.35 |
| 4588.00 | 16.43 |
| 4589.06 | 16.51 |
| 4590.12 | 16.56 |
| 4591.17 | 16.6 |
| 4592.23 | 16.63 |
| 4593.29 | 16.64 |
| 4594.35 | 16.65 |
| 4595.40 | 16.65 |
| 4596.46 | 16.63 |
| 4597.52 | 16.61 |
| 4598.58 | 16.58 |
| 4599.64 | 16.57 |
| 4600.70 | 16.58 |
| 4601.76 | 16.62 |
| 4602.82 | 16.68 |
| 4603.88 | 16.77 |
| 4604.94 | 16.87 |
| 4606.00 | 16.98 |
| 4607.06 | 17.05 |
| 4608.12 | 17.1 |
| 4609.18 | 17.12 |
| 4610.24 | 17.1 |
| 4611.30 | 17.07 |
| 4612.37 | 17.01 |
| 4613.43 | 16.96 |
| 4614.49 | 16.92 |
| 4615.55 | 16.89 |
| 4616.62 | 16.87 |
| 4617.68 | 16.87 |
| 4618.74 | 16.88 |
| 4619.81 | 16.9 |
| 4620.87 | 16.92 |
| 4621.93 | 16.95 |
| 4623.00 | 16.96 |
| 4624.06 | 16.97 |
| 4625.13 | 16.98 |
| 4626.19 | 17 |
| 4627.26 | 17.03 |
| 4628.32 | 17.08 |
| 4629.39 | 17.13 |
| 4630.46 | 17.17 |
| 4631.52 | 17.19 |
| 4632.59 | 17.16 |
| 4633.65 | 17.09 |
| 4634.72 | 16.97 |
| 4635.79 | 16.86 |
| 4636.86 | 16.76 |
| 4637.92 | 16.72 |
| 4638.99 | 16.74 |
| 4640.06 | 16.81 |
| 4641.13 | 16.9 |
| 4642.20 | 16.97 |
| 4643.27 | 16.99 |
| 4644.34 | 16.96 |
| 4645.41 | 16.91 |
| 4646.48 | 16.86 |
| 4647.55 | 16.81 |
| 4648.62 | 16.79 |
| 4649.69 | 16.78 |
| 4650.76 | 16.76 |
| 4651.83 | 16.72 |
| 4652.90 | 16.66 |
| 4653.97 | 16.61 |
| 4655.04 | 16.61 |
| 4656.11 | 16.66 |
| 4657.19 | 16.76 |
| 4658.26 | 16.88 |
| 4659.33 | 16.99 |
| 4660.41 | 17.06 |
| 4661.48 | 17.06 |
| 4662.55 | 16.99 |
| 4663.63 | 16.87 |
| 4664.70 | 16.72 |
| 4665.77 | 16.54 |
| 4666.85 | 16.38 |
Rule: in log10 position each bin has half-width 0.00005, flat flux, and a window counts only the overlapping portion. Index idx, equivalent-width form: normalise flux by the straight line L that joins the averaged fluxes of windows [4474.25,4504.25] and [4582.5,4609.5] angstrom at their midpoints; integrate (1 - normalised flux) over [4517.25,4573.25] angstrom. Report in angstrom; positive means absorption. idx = 0.2 angstrom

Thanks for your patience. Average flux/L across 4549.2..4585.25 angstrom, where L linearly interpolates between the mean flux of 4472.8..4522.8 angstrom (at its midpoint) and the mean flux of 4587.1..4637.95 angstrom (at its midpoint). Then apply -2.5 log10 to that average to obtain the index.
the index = 0.01 mag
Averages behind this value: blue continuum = 16.7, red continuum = 16.9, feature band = 16.6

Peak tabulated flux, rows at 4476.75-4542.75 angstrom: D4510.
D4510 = 17.3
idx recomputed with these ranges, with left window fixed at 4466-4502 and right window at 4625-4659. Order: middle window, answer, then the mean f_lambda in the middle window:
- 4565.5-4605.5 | 0.14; 16.6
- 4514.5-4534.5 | 0.13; 16.4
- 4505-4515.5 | -0.48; 17.2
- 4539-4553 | 0.14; 16.4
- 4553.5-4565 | -0.01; 16.6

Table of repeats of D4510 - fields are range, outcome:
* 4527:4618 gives 17.12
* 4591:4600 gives 16.65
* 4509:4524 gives 17.29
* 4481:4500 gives 16.7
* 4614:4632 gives 17.19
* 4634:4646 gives 16.99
